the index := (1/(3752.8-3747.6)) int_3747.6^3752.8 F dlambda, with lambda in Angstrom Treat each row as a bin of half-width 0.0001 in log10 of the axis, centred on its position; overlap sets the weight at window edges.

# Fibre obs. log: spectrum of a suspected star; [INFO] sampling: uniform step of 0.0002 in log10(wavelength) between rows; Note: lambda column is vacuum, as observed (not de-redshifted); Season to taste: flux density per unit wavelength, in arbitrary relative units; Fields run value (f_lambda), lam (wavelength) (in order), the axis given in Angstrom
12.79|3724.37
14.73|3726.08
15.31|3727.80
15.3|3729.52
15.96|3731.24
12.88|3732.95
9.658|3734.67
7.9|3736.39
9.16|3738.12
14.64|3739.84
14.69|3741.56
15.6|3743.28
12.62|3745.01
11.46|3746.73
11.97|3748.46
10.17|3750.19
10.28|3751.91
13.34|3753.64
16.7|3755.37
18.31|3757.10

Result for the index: 10.8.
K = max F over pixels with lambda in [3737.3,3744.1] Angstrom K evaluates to 15.6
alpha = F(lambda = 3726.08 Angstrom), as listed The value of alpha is 14.73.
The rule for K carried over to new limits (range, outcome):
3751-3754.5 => 13.34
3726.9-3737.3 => 15.96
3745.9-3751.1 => 11.97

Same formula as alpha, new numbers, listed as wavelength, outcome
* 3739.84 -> 14.64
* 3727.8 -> 15.31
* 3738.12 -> 9.16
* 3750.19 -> 10.17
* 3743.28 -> 15.6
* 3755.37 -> 16.7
